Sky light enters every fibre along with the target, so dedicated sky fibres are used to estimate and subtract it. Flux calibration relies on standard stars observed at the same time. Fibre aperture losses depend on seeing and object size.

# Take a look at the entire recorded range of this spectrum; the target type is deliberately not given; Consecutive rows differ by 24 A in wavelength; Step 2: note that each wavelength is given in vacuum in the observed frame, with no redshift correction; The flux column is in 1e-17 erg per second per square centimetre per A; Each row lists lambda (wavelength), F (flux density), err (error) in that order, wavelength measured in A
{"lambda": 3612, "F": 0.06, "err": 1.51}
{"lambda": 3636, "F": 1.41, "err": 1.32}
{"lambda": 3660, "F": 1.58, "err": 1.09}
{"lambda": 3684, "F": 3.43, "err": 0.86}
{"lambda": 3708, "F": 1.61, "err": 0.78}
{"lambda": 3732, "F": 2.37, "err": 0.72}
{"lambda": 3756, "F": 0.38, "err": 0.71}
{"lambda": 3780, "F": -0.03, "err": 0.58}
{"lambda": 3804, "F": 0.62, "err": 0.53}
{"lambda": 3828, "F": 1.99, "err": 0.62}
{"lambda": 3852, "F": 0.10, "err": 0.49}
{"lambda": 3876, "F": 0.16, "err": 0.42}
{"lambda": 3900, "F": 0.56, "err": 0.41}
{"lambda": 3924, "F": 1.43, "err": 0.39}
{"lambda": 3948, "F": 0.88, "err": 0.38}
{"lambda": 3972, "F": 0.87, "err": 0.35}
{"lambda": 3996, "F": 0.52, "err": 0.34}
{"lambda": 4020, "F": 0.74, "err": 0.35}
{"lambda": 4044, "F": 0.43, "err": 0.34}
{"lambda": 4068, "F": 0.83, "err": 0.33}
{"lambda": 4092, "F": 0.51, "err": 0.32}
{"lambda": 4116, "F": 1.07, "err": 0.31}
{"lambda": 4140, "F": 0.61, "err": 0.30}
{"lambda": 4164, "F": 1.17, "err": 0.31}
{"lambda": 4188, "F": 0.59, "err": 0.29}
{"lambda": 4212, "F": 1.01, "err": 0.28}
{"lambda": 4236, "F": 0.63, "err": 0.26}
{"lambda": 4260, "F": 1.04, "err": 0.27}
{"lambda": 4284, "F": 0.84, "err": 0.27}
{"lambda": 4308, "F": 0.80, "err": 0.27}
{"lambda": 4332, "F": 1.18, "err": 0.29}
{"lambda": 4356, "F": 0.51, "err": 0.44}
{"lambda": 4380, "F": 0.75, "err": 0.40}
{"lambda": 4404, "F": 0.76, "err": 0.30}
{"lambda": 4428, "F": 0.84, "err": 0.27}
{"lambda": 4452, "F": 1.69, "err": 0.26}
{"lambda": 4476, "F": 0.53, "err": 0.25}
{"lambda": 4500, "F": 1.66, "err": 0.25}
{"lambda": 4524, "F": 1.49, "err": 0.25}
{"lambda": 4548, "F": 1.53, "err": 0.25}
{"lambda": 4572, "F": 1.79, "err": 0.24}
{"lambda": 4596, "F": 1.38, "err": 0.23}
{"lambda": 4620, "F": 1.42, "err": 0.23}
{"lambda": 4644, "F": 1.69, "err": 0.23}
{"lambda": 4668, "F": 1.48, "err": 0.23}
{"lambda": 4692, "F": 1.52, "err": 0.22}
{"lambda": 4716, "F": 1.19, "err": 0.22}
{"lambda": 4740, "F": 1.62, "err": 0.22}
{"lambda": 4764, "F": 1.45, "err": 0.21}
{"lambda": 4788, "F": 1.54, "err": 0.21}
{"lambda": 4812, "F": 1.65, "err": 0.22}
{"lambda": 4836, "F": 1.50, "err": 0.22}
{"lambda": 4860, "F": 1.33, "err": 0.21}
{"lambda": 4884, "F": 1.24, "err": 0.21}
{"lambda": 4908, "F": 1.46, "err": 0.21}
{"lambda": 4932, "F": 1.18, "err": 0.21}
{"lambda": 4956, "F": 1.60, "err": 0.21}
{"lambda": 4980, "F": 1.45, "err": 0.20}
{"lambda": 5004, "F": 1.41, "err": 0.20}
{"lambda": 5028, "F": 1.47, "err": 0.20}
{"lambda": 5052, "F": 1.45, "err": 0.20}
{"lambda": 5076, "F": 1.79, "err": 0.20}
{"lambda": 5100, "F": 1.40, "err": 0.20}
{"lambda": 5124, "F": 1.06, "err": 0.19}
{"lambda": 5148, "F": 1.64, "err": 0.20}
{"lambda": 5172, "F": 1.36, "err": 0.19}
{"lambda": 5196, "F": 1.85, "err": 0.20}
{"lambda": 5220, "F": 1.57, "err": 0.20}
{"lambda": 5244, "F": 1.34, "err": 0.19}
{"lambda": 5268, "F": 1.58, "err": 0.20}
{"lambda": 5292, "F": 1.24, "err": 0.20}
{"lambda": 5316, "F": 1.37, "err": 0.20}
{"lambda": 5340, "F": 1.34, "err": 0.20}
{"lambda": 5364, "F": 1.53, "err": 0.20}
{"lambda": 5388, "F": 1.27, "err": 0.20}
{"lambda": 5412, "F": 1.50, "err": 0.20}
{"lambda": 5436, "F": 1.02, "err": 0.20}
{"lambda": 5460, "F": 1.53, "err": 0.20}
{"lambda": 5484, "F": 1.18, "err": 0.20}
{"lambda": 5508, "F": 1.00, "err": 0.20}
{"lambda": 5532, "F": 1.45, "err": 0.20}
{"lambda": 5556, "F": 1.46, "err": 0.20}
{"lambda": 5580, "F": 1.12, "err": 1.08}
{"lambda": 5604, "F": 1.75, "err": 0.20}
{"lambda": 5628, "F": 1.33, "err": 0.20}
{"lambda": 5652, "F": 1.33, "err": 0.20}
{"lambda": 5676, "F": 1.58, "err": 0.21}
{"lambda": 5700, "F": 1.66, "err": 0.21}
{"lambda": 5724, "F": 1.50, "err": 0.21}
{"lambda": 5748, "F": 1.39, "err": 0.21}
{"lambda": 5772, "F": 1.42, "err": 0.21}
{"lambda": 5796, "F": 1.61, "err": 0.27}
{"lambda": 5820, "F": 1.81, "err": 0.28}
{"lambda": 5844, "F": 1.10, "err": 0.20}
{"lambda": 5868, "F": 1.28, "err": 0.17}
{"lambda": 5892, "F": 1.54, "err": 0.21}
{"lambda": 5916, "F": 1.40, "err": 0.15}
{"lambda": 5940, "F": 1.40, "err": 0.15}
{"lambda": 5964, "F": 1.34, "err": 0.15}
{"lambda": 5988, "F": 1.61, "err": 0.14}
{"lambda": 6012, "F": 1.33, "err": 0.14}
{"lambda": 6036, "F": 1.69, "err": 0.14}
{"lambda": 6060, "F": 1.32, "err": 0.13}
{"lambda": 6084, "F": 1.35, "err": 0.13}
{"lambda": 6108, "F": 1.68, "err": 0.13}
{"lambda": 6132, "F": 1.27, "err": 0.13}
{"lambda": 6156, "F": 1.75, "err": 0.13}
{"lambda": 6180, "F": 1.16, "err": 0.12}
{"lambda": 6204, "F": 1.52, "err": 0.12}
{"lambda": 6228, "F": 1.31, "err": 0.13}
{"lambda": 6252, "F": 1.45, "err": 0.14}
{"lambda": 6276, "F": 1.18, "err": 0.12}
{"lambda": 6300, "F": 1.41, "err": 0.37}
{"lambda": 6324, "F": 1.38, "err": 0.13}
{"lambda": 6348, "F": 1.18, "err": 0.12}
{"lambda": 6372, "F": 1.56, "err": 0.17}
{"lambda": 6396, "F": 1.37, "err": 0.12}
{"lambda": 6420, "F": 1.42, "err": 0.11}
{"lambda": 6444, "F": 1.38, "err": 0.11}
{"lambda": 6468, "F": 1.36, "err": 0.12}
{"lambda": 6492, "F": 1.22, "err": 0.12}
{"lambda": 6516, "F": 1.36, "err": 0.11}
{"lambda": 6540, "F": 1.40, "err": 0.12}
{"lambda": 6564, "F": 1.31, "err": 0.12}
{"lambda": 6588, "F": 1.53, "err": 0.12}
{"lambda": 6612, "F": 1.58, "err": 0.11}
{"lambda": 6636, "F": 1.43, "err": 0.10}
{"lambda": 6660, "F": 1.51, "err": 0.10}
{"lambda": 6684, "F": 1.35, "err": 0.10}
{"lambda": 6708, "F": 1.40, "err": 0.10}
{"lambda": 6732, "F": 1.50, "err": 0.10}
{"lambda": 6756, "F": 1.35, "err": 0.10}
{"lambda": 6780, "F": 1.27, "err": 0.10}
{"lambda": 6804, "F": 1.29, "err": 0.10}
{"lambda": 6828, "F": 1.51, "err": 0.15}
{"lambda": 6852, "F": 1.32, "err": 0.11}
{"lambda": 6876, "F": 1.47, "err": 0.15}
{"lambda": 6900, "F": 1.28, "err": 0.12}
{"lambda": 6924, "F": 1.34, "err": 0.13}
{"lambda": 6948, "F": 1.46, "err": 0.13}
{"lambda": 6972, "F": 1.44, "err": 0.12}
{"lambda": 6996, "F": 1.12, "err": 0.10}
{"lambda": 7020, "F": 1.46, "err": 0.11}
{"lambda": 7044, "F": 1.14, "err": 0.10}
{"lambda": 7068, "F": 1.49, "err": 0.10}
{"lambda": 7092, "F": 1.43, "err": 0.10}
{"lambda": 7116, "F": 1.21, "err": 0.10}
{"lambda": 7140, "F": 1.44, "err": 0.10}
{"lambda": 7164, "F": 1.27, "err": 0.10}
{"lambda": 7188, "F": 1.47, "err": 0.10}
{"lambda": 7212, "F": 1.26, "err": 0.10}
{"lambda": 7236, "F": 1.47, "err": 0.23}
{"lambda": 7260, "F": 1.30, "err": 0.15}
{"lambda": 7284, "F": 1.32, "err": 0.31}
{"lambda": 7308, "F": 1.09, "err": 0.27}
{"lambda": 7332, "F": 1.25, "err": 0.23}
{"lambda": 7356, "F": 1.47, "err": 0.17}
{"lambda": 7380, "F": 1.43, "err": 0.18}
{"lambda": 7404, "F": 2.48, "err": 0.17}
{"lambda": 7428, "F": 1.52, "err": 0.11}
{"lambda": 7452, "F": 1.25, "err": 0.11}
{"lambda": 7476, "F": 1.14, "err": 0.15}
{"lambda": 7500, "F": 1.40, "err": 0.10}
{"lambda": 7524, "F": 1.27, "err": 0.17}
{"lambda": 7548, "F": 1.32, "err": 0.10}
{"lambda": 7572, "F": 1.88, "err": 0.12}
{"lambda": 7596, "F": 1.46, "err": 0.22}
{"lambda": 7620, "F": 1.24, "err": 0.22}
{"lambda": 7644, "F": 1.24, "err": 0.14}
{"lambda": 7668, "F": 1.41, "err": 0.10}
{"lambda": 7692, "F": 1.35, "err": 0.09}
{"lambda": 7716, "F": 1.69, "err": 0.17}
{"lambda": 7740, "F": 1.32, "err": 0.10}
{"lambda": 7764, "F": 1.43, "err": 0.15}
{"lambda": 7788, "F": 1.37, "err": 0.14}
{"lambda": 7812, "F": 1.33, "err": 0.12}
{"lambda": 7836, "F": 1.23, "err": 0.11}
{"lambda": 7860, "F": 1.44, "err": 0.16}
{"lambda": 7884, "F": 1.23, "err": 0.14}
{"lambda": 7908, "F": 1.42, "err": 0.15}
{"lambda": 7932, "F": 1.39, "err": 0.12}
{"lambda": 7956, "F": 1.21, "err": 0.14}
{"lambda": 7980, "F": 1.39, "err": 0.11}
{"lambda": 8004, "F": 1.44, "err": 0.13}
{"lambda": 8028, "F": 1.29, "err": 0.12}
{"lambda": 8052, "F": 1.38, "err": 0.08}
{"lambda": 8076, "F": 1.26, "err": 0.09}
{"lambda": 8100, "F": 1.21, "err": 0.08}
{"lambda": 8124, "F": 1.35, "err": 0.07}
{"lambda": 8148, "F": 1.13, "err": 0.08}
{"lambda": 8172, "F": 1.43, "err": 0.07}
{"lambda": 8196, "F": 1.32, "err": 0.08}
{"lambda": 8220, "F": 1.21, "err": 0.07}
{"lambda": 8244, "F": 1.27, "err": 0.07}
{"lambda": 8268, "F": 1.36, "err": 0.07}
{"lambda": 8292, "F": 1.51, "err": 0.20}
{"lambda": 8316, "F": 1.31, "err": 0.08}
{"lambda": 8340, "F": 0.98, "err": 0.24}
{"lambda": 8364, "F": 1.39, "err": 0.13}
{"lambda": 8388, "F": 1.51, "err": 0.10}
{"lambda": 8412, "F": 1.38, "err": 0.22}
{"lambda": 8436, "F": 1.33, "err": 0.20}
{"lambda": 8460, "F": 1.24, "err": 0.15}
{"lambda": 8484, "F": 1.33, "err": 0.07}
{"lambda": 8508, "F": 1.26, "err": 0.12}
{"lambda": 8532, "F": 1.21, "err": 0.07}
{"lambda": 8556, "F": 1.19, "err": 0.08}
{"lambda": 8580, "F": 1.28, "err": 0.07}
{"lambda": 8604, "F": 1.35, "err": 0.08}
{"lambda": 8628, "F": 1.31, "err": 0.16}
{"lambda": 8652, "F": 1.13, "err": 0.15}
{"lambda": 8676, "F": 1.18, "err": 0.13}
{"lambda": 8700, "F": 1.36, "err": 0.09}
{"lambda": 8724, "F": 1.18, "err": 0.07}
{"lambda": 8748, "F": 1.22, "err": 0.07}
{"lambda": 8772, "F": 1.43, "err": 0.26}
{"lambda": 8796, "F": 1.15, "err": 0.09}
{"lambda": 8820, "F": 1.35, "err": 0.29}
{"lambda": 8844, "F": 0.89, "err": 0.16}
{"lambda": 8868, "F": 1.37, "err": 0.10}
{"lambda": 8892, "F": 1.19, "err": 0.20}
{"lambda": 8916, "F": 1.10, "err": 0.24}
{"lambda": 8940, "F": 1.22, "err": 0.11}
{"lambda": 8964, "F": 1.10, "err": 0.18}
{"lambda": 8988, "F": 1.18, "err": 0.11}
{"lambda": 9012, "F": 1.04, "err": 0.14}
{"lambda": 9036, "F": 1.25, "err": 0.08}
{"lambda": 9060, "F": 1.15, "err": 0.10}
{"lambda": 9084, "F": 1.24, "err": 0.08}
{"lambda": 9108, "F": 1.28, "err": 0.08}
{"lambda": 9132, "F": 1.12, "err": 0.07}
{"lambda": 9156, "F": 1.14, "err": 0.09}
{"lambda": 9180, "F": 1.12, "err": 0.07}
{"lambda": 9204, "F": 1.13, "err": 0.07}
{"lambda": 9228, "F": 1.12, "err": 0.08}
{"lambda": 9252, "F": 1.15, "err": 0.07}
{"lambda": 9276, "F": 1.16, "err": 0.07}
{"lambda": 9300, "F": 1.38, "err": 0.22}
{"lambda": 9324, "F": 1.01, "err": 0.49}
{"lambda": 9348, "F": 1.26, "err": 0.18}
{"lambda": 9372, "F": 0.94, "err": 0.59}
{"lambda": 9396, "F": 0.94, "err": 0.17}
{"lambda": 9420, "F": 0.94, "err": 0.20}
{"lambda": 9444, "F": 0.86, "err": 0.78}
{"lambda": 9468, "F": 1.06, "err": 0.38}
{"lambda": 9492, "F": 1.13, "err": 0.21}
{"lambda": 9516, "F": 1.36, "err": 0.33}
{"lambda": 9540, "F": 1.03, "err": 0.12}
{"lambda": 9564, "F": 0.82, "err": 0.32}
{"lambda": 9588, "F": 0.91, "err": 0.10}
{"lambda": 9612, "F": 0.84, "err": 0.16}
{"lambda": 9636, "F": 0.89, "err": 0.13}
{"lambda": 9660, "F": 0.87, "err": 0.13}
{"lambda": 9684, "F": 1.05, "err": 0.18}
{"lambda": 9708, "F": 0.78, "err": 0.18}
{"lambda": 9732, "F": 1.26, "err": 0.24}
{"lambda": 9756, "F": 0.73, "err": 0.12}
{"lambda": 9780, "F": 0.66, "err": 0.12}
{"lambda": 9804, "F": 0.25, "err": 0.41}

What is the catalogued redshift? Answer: 0.126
